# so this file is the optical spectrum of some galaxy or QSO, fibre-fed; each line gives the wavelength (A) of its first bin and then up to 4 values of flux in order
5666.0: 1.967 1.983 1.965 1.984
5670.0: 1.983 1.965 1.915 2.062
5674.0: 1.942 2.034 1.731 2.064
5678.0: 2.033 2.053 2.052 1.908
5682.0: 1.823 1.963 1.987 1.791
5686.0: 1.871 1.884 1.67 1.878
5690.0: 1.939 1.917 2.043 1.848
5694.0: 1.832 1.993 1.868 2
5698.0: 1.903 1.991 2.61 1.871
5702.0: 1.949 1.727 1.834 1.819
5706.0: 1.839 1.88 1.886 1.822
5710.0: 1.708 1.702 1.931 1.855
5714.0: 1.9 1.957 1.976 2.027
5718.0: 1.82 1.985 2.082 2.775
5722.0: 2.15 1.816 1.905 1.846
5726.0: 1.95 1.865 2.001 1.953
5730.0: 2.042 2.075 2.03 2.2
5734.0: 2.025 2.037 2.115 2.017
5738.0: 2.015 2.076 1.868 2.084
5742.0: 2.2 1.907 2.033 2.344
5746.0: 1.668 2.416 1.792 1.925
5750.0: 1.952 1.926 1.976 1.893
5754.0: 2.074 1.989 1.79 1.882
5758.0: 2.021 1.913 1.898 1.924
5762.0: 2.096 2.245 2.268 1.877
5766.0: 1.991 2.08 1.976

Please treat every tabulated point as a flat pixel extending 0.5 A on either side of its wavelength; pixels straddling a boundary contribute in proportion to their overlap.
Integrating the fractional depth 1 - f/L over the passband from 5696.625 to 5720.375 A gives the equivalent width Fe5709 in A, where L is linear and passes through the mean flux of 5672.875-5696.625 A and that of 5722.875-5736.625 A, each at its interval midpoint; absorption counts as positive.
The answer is 0.51 A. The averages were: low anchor 1.92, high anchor 1.99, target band 1.92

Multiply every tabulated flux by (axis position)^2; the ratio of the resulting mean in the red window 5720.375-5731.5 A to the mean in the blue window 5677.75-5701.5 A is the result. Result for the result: 1.06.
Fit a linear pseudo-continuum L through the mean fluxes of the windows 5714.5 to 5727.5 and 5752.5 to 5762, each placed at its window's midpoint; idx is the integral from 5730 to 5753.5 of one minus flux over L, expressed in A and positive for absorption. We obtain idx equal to -0.6 A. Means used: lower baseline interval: 2.01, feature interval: 2.03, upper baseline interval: 1.94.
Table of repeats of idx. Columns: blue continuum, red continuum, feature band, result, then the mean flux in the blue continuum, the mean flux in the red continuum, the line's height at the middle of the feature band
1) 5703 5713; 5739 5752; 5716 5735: -1.19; 1.82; 2.01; 1.91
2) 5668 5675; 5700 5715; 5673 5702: -0.30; 1.98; 1.87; 1.93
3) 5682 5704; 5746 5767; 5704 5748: -0.65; 1.93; 1.99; 1.96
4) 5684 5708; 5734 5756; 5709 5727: -0.01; 1.91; 2.01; 1.96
